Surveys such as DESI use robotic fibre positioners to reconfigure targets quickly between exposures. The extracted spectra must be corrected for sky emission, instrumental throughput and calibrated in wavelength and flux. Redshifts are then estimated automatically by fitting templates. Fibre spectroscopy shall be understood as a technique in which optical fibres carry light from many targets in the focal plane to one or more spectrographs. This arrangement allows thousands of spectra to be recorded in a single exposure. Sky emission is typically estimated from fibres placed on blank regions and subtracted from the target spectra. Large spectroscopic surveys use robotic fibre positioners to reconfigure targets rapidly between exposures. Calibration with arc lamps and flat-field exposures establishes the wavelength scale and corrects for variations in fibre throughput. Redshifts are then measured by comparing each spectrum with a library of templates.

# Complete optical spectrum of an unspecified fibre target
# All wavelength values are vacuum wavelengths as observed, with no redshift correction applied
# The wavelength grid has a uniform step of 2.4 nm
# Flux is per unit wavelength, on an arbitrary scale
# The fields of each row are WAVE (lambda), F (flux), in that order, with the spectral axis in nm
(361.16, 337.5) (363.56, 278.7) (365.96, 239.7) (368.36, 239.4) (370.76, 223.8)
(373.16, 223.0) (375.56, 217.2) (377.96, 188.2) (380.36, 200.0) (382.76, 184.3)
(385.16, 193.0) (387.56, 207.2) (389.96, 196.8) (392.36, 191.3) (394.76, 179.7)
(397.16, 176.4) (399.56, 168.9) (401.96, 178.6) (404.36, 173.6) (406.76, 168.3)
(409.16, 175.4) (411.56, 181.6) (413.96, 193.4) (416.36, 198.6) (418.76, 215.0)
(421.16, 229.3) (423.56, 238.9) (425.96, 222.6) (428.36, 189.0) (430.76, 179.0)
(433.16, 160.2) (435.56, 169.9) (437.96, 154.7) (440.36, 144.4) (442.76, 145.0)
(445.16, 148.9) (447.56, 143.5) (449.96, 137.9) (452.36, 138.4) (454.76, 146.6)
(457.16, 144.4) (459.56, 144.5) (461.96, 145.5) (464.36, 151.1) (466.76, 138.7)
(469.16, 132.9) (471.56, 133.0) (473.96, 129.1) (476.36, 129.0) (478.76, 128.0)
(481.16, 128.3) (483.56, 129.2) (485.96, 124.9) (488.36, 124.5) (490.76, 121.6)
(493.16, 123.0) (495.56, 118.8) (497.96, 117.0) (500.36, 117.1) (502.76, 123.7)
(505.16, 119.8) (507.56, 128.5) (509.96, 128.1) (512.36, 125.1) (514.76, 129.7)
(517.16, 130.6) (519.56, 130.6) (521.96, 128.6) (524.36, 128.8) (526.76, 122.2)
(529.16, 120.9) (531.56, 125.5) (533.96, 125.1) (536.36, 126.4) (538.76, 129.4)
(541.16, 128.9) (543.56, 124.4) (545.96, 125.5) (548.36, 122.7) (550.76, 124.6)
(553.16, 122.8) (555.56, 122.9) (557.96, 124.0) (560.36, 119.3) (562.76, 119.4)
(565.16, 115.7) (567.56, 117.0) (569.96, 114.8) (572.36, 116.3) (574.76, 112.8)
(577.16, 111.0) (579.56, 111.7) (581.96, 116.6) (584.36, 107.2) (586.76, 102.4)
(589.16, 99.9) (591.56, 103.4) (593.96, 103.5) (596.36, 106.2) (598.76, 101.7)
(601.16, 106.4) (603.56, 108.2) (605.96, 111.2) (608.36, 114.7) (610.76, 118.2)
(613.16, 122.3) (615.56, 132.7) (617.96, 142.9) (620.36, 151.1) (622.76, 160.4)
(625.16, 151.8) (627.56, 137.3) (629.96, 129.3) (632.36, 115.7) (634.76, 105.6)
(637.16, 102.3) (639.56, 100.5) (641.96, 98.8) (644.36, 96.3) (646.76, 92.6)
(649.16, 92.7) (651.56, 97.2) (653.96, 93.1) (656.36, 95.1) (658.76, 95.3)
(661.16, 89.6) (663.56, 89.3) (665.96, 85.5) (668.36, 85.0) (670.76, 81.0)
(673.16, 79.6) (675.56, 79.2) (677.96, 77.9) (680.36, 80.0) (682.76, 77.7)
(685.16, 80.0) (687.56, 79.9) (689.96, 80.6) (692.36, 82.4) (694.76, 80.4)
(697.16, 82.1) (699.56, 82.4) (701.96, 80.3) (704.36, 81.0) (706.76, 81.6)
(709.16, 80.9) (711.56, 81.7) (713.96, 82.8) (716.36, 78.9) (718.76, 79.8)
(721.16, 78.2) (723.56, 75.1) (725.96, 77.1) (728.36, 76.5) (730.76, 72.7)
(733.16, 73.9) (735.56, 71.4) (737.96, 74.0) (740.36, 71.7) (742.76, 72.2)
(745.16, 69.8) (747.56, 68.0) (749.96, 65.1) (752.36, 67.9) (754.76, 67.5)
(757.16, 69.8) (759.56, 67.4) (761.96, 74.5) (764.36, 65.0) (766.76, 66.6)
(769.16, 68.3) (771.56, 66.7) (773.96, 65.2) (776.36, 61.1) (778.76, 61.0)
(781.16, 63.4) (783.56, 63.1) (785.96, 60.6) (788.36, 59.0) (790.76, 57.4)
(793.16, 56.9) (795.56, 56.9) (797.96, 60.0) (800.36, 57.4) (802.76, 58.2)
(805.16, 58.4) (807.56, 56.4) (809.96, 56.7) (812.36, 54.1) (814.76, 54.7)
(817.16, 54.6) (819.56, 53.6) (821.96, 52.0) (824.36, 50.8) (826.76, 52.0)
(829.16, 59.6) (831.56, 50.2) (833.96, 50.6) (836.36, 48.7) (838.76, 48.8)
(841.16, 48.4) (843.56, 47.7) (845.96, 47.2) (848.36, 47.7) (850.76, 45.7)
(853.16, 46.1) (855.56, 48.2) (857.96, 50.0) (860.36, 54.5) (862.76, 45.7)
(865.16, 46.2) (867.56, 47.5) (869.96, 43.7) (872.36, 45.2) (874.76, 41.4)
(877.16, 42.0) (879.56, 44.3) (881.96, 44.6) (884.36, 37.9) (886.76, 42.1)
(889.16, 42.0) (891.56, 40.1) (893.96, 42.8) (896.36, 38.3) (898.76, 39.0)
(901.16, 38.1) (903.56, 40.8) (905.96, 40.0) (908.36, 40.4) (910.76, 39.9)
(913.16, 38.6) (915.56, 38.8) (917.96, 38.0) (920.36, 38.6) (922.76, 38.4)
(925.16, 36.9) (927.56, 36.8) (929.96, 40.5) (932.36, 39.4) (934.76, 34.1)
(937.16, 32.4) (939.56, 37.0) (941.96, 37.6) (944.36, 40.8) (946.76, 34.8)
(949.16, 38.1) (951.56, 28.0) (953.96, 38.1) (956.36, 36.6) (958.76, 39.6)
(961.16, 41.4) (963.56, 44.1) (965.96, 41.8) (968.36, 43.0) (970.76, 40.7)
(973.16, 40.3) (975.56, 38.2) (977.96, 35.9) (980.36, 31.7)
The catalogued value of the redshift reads 1.22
